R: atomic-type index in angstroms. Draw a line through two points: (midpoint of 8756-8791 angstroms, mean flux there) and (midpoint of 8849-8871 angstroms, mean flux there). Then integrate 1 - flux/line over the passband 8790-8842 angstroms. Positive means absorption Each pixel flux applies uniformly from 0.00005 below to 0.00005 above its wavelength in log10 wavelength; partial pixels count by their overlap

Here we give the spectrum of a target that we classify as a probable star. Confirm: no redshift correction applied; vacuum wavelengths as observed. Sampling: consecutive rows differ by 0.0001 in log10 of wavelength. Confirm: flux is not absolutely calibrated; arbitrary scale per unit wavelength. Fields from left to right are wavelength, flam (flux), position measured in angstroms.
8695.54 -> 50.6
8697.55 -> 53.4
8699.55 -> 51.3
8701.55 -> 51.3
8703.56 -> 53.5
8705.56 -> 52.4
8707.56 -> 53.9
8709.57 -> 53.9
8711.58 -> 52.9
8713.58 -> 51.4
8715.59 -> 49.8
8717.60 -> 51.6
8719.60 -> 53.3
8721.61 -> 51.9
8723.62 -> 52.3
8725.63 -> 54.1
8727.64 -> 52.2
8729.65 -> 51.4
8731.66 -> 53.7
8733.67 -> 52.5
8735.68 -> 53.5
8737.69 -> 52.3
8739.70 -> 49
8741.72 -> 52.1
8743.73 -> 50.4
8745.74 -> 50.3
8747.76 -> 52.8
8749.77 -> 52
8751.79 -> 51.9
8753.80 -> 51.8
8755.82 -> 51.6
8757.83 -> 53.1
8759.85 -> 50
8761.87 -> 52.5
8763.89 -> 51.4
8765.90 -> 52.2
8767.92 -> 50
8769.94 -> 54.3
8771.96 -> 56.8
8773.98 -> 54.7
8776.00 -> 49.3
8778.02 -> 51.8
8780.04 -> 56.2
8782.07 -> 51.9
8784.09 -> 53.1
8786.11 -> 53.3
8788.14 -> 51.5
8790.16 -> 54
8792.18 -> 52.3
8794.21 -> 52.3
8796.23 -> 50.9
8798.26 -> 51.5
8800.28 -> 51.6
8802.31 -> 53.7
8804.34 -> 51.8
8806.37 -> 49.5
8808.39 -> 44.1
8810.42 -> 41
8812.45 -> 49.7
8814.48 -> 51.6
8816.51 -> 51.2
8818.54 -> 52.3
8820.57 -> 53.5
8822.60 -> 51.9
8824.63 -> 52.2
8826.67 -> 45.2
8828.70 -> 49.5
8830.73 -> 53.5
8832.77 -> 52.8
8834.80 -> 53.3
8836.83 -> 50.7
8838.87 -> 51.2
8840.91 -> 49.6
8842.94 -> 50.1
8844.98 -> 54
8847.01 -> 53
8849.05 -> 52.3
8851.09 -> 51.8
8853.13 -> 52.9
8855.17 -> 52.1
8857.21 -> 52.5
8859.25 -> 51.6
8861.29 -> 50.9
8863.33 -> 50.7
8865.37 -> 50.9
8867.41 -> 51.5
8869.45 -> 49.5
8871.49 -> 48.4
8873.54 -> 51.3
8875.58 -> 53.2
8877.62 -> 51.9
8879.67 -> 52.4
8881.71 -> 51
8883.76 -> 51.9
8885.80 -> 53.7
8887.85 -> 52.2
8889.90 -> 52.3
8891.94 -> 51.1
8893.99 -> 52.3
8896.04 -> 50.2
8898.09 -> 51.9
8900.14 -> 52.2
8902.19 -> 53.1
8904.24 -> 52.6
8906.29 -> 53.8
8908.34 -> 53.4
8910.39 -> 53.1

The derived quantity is 1.3 angstroms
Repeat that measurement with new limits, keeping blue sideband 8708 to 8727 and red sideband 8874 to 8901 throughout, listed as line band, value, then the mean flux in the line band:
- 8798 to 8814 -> 0.95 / 49.1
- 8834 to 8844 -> 0.23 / 50.9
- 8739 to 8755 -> 0.30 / 51.3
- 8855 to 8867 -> 0.15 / 51.4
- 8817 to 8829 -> 0.30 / 50.9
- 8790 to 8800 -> 0.04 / 52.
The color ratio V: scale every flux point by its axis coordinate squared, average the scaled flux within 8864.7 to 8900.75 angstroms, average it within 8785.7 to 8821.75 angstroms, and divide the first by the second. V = 1.03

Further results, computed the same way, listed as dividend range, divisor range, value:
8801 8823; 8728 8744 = 0.98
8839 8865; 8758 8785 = 1.00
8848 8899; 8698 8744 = 1.02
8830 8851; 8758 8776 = 1.01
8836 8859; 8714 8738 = 1.02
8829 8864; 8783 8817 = 1.03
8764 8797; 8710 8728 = 1.03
